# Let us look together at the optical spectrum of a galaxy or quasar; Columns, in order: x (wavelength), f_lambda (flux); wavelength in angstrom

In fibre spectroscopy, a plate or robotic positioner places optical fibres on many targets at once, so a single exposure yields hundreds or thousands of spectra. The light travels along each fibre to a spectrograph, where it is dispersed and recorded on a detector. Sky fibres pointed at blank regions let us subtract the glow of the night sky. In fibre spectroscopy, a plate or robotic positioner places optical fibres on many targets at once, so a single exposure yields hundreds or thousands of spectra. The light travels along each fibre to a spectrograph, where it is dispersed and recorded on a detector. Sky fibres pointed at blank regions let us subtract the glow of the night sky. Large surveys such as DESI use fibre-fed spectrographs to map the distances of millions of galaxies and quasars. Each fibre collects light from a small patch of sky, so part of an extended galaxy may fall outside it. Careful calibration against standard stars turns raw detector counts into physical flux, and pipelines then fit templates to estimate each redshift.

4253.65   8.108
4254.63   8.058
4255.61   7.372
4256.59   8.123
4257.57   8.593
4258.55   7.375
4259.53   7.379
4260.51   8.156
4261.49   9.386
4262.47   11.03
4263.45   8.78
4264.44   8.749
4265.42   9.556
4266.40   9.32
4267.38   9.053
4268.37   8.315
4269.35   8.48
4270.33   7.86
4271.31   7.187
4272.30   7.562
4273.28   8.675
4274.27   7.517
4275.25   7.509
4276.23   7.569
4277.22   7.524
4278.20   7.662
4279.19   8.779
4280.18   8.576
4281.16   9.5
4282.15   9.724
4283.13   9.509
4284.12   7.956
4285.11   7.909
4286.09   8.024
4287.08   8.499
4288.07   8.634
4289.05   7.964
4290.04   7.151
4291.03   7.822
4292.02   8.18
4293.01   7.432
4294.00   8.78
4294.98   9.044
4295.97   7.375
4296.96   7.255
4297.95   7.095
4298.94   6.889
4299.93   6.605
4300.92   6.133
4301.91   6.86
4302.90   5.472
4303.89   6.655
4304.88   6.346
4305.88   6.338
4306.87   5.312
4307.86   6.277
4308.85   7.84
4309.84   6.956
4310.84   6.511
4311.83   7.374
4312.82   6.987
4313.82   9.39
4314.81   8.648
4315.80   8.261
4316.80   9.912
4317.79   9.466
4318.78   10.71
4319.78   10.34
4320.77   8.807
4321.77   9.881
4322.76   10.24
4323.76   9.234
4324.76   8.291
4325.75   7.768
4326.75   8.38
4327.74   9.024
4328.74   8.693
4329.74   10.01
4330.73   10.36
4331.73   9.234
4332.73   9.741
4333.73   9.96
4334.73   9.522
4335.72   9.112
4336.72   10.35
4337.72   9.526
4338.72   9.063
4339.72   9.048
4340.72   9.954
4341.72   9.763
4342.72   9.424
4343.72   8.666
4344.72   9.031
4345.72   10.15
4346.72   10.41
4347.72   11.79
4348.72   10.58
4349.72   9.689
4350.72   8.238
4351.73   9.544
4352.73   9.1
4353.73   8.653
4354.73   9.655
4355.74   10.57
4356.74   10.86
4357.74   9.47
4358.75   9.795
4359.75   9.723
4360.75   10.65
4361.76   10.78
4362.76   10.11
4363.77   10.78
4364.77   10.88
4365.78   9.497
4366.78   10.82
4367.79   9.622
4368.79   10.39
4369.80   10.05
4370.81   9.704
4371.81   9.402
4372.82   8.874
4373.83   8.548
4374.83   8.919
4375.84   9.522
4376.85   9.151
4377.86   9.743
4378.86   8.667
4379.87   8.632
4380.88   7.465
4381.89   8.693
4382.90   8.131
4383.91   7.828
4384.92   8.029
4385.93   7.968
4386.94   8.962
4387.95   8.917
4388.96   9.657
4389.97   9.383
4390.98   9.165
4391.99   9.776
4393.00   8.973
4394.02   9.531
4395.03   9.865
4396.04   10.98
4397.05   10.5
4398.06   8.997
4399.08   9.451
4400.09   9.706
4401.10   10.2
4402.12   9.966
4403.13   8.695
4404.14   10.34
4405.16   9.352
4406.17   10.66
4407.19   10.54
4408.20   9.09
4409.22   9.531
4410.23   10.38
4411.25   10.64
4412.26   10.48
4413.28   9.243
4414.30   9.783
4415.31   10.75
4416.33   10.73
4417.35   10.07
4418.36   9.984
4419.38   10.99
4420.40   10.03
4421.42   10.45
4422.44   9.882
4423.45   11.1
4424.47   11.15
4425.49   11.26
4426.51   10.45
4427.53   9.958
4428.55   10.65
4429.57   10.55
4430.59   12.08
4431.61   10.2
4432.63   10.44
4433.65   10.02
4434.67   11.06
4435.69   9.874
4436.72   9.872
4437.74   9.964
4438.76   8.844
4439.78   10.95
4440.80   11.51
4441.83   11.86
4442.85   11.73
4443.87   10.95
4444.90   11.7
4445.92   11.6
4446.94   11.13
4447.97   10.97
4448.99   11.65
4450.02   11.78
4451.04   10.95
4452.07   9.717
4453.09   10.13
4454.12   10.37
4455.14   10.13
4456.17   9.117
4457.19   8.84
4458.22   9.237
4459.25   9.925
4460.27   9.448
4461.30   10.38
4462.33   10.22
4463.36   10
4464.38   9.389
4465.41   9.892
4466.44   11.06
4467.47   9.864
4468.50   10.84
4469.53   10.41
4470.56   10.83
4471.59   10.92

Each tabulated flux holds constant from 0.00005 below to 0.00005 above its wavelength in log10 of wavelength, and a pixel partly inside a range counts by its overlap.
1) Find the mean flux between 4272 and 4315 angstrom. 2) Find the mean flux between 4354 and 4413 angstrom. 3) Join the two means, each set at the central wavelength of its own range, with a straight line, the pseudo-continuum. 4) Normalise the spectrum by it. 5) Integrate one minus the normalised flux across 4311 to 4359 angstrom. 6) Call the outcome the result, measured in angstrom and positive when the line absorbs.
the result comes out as -4.9 angstrom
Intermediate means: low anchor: 7.62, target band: 9.41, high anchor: 9.59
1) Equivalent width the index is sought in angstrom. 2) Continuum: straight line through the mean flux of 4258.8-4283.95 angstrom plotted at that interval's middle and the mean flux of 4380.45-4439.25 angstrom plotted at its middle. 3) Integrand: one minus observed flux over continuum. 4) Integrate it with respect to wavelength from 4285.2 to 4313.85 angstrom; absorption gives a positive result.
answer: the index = 4.98 angstrom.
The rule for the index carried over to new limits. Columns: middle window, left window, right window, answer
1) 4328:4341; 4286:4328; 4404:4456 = -1.6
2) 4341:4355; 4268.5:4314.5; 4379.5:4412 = -1.7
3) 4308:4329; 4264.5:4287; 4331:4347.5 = 1.2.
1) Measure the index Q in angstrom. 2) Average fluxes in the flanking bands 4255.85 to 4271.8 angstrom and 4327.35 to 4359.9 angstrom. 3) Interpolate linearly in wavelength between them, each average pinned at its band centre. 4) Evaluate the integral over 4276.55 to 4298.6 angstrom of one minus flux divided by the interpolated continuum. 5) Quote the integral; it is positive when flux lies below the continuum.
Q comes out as 1.7 angstrom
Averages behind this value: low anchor 8.57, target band 8.18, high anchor 9.66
